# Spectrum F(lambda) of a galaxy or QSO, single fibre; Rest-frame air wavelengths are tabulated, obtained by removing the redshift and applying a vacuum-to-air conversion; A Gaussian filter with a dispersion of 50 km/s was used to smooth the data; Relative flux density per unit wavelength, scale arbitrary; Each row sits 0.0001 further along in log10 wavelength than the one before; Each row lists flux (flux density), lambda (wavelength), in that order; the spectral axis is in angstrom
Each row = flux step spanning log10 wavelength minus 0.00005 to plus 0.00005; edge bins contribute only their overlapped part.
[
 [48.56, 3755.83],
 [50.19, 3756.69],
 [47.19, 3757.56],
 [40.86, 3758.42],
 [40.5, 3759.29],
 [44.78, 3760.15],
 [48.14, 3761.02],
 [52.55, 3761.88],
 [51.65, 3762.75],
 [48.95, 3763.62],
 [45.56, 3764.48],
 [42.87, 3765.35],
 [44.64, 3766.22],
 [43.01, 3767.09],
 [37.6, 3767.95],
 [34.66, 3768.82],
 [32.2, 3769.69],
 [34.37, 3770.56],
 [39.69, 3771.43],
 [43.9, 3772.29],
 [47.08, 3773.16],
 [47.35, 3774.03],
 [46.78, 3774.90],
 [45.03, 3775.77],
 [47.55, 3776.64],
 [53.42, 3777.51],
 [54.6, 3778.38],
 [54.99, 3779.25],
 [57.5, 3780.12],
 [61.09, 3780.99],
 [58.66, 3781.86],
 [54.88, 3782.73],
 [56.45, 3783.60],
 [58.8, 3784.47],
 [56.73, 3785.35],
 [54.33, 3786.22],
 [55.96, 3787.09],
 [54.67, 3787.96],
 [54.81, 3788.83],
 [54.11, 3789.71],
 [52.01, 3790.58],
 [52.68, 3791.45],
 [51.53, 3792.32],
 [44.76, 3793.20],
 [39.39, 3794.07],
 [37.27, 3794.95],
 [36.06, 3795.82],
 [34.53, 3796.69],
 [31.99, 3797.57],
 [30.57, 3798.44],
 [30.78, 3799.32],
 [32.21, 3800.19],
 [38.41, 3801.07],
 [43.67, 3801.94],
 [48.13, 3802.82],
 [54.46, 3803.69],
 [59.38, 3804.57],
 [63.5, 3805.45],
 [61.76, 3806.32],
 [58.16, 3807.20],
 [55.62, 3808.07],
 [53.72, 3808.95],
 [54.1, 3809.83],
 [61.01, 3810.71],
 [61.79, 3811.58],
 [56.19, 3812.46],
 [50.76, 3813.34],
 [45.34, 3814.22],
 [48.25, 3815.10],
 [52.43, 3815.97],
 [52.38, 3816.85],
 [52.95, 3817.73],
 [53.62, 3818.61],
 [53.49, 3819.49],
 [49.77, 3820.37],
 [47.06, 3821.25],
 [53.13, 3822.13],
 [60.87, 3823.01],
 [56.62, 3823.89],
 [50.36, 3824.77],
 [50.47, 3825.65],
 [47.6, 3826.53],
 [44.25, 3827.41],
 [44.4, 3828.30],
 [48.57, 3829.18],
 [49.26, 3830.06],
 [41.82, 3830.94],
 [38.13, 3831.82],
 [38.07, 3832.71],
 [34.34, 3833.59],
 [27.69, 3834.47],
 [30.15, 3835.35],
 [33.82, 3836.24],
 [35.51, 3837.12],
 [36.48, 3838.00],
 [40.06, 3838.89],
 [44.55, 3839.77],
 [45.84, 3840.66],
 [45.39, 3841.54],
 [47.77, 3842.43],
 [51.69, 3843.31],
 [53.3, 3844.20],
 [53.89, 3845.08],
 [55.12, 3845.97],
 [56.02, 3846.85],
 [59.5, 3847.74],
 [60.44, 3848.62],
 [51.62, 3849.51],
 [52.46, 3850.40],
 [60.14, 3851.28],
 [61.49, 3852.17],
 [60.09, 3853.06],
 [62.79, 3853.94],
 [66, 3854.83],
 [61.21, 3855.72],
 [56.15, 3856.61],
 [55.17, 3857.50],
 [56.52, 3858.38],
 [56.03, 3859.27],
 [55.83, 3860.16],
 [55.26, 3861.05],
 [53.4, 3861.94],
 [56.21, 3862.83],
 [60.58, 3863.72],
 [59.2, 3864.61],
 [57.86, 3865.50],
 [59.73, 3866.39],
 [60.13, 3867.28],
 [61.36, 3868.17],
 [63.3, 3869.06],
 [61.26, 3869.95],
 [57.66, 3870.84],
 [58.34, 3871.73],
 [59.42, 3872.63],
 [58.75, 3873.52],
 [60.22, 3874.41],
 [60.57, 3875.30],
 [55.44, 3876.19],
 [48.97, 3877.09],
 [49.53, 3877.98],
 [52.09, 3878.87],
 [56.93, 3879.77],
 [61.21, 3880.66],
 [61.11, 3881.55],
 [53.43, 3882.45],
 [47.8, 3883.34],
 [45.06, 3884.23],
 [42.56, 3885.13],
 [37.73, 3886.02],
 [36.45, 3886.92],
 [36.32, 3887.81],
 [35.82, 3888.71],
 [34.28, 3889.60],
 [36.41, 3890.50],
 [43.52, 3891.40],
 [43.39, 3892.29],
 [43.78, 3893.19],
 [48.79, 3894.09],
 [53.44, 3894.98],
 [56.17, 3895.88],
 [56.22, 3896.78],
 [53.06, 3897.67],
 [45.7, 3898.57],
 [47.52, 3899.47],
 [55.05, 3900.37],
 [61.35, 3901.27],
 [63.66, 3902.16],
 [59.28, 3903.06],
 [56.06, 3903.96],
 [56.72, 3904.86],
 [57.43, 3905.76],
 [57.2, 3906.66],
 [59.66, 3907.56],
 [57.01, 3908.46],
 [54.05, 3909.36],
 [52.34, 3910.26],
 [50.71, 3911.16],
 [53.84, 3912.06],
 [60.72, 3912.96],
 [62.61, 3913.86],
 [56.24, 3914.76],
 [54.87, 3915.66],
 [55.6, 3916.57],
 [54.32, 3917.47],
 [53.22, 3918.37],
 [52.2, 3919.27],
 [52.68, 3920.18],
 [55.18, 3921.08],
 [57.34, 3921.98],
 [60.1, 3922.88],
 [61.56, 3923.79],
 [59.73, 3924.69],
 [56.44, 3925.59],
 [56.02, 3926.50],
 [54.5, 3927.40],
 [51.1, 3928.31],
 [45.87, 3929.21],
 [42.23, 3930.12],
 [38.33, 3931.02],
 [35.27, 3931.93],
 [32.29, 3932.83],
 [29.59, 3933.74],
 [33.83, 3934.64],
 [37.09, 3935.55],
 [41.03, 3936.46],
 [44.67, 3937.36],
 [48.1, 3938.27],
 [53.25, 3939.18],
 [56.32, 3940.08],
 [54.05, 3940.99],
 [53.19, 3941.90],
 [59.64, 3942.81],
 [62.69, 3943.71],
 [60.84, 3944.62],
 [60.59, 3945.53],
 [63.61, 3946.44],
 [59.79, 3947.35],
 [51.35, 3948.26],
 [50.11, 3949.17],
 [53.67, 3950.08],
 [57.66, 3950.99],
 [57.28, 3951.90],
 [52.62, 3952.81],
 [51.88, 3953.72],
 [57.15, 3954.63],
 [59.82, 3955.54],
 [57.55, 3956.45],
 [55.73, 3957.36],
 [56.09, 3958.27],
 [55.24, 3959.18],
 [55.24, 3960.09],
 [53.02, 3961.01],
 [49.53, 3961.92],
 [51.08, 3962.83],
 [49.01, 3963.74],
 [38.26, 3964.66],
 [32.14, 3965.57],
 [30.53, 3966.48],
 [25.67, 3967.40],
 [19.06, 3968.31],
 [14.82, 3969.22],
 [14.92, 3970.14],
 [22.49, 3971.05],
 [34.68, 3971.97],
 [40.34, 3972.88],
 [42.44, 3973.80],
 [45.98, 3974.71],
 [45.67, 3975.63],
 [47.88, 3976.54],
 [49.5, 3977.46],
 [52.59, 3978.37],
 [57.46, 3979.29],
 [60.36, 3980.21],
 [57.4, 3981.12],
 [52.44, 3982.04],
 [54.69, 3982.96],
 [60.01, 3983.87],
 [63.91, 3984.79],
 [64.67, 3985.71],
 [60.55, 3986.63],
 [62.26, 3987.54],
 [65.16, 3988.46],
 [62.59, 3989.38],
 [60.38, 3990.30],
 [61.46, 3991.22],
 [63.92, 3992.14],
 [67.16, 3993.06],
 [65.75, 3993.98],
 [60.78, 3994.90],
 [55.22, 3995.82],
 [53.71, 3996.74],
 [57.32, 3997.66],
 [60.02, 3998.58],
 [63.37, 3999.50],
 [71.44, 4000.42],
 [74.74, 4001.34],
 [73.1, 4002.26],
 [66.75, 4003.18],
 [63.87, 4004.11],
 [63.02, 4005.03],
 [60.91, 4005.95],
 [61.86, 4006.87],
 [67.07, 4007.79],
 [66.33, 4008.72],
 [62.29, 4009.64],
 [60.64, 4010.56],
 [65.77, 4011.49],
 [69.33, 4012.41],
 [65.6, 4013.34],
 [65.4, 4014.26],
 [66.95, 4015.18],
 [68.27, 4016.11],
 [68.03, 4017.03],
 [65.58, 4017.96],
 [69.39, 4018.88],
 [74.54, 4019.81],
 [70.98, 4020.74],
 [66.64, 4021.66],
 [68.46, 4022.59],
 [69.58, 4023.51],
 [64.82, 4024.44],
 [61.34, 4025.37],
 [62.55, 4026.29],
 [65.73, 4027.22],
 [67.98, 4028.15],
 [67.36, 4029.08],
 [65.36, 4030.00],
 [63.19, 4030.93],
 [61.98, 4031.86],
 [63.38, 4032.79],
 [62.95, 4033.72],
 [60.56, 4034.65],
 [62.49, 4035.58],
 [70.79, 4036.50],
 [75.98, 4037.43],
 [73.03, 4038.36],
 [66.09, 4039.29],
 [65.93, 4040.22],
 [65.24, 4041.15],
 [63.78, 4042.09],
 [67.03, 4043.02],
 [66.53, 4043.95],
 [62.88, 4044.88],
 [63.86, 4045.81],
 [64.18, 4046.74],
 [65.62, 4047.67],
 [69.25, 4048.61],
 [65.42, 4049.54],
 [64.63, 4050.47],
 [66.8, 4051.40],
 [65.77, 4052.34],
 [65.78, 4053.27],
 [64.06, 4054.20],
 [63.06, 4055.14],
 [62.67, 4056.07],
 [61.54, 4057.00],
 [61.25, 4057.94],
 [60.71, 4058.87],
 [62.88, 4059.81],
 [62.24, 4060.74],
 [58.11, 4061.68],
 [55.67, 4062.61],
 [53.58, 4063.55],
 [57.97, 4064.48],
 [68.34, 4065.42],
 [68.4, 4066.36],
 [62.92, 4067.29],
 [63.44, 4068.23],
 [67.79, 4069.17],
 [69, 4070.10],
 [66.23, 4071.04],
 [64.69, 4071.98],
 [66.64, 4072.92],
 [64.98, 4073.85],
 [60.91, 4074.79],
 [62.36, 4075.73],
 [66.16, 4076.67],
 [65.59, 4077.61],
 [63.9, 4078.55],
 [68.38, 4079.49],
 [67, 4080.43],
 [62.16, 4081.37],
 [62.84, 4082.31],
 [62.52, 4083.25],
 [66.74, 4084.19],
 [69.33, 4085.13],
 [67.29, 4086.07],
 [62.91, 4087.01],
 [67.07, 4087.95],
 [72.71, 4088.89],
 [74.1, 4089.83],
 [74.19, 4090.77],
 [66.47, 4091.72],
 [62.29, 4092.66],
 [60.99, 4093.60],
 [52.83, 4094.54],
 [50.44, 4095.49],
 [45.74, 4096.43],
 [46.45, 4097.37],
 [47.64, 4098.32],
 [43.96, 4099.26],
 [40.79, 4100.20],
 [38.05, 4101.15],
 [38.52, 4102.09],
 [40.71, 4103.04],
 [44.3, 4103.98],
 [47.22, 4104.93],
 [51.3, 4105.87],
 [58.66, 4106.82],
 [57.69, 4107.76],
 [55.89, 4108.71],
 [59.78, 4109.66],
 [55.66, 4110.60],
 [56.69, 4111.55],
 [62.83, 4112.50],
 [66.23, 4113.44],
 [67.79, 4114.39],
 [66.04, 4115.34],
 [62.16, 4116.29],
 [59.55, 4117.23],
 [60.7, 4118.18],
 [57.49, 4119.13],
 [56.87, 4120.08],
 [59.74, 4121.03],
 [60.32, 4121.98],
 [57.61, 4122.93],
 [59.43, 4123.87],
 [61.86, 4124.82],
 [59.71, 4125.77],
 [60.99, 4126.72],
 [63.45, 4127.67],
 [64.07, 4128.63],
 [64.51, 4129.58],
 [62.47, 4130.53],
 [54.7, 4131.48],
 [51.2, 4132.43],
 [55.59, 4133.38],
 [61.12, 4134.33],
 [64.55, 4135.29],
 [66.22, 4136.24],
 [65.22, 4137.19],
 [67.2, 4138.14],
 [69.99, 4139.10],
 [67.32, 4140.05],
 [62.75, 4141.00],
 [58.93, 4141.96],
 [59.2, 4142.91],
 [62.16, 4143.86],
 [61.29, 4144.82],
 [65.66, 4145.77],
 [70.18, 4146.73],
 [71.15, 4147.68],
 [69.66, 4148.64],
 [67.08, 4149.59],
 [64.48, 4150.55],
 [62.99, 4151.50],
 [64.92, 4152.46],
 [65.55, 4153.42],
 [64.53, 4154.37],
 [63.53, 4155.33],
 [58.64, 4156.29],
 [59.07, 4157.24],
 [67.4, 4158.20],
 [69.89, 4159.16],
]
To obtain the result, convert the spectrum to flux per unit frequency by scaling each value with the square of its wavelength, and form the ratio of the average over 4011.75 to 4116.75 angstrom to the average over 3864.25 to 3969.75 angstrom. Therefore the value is 1.31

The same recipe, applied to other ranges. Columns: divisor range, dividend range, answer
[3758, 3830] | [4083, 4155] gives 1.45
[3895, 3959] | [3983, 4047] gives 1.27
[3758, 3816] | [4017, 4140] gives 1.49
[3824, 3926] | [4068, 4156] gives 1.31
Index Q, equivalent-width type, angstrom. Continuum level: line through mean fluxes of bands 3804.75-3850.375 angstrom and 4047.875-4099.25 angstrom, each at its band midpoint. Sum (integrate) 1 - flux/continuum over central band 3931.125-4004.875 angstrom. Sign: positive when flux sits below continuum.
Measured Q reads 6.9 angstrom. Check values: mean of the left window 49.5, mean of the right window 63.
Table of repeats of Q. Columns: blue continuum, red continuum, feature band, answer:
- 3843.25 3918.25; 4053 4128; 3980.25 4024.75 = -4.99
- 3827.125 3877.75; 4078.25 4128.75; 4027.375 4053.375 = -4.01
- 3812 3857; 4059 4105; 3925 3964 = 2.11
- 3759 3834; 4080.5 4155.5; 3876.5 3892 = 1.73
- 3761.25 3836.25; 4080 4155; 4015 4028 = -2.48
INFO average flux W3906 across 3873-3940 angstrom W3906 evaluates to 50.8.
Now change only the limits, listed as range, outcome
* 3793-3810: 45.3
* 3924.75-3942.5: 45.8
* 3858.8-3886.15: 55.9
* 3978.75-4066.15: 64.1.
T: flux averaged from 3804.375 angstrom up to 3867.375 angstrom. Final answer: 51.9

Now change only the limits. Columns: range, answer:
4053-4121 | 60.1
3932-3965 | 51.6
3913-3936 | 50.1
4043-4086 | 64.2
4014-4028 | 67.3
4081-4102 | 58.6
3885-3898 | 43.8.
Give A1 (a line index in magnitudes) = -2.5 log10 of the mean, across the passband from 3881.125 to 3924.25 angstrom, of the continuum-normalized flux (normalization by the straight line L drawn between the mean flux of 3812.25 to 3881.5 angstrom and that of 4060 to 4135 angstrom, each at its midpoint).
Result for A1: 0.04 mag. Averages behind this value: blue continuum 52.4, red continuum 59.8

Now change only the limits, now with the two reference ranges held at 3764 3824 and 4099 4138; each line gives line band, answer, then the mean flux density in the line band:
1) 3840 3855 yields -0.10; 55.2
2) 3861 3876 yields -0.16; 59.1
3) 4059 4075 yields -0.13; 63.1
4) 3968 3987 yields 0.17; 46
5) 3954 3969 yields 0.16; 46.1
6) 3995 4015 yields -0.18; 64.2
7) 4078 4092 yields -0.19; 67.2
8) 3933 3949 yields 0.04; 50.8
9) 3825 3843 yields 0.21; 41.4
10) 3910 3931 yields -0.04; 54.4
